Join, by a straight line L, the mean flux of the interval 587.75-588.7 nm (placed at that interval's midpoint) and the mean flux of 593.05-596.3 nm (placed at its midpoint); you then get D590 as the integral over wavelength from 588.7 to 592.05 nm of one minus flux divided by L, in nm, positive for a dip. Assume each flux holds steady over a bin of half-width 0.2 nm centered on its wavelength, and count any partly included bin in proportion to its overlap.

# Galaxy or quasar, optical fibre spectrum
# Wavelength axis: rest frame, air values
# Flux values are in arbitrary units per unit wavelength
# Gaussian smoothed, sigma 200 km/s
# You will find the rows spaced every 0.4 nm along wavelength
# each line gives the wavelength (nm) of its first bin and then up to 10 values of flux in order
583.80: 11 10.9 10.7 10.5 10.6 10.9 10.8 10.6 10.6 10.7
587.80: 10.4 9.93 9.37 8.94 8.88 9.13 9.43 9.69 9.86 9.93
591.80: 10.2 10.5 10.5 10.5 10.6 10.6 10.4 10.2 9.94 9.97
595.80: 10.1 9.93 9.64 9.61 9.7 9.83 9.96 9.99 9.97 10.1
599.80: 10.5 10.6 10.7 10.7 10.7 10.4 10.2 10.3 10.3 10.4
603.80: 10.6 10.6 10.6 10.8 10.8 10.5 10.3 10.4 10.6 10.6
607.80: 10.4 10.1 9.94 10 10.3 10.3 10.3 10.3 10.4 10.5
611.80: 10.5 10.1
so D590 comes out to 0.16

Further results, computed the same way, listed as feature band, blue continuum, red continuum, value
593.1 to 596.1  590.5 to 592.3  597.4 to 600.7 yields -0.05 nm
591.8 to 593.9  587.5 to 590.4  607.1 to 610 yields -0.19 nm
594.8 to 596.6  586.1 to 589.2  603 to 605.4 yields 0.07 nm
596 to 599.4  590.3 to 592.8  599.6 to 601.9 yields 0.19 nm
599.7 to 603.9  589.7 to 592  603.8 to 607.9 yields -0.06 nm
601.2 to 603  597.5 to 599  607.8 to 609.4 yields -0.07 nm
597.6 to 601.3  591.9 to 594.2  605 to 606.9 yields 0.09 nm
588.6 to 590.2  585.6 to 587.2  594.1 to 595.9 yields 0.22 nm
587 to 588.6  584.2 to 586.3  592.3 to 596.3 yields 0.05 nm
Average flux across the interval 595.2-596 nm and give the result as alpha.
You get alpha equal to 10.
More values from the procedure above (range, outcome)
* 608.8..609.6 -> 10.2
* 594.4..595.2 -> 10.1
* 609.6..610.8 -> 10.3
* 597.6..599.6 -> 9.97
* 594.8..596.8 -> 9.92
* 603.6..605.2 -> 10.6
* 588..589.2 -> 9.41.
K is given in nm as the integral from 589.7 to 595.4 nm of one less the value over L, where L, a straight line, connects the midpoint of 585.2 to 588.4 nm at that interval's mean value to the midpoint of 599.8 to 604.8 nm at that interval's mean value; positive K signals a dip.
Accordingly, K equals 0.23 nm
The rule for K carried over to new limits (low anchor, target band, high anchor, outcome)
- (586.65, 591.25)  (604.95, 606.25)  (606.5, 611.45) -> -0.05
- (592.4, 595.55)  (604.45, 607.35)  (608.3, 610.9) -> -0.10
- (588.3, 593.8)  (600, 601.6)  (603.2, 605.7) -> -0.04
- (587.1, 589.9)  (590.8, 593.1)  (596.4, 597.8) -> -0.13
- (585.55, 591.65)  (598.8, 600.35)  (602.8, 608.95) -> 0.00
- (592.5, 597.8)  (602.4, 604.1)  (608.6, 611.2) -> -0.04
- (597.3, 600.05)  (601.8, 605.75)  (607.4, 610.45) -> -0.15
